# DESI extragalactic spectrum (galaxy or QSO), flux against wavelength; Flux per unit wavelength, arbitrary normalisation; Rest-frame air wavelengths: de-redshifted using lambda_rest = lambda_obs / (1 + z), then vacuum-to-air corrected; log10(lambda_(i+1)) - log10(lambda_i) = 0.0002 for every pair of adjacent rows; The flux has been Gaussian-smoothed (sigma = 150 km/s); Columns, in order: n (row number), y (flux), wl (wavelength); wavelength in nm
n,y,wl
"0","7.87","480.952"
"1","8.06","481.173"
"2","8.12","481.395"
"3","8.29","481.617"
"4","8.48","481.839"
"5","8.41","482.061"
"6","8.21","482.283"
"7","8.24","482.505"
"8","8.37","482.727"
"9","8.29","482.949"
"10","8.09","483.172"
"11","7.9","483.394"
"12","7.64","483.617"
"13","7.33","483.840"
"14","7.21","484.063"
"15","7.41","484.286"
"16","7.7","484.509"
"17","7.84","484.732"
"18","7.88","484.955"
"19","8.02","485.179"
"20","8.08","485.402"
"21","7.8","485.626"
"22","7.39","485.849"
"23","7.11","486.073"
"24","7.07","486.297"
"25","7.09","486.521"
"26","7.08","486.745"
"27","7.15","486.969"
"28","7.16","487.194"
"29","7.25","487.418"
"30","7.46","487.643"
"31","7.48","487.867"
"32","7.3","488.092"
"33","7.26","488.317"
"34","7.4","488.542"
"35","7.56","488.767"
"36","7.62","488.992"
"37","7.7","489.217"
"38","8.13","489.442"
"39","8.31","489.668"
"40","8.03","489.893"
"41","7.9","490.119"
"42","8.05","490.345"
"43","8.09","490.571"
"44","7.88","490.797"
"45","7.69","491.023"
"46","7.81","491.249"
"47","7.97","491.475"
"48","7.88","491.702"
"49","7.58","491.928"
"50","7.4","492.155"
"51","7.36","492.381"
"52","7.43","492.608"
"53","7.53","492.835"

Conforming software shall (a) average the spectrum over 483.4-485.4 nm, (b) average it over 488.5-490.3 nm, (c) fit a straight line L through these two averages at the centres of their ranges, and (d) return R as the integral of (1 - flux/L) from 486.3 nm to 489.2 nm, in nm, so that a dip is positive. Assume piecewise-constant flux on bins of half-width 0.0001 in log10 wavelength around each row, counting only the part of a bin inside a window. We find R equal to 0.18 nm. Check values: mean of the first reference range 7.67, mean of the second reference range 7.86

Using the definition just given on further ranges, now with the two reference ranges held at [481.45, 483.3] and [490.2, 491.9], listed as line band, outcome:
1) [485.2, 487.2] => 0.18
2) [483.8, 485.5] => 0.10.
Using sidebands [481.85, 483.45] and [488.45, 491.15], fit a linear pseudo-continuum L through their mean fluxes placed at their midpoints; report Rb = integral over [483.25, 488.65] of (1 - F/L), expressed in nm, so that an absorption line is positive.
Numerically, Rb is 0.41 nm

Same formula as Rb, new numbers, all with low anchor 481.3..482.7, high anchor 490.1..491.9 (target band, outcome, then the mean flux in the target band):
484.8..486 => 0.05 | 7.81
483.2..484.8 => 0.12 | 7.6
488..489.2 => 0.08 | 7.45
